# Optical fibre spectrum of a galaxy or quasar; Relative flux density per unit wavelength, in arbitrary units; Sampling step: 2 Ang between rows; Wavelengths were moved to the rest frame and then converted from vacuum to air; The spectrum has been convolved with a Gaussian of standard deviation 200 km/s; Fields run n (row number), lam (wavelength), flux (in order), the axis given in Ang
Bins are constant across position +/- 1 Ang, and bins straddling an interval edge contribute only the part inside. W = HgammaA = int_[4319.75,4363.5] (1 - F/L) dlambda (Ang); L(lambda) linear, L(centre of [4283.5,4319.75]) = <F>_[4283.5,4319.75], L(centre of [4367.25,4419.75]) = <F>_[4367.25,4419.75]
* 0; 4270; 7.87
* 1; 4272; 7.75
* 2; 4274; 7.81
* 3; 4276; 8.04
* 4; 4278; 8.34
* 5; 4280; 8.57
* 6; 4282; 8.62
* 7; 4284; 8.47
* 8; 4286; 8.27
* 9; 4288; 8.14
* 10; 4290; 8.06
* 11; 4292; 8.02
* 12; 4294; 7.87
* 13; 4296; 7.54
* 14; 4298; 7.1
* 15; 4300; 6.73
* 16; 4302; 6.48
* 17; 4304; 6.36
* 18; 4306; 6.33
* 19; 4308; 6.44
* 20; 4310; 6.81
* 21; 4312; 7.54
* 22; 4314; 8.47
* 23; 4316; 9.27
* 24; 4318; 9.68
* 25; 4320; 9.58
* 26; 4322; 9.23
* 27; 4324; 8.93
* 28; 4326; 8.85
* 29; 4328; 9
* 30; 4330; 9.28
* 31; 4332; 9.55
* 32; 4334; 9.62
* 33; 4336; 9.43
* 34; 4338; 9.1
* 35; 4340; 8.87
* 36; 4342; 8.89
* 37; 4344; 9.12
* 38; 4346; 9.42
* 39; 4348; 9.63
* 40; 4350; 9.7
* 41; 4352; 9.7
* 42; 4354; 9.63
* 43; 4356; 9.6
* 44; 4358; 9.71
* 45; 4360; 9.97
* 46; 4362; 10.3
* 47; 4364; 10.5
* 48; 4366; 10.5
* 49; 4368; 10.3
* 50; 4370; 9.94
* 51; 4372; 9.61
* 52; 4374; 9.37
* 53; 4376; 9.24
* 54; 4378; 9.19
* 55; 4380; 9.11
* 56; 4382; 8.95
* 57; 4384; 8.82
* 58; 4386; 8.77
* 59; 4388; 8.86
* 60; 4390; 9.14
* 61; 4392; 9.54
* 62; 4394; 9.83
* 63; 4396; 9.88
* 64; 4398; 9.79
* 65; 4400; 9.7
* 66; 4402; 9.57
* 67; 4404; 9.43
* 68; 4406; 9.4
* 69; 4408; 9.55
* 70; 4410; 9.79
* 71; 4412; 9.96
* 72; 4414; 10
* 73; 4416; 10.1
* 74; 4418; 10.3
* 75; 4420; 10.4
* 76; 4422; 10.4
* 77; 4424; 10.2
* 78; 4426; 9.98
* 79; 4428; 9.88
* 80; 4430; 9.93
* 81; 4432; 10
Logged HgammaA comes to -4.8 Ang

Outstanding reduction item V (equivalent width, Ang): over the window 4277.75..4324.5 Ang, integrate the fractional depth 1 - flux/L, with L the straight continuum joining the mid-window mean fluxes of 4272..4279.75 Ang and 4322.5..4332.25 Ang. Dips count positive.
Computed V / 3.5 Ang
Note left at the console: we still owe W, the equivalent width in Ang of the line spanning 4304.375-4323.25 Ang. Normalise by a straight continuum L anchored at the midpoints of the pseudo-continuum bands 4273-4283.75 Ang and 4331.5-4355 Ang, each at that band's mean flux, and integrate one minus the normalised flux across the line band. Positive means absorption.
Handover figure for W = 1.7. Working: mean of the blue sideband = 8.29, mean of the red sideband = 9.38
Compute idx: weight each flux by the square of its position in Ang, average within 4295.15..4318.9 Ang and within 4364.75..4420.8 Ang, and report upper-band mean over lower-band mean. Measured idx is 1.35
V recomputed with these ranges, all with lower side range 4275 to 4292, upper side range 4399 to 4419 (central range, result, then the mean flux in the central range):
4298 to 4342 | 2.0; 8.34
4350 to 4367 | -1.5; 9.97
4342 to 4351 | -0.4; 9.4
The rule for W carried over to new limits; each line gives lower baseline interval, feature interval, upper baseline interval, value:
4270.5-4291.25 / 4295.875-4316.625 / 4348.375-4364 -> 3.8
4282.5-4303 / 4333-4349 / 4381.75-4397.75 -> -1.5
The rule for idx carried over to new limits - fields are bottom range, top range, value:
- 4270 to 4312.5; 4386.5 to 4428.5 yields 1.36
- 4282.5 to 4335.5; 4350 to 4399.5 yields 1.21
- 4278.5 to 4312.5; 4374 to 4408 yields 1.30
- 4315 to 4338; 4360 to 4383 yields 1.07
